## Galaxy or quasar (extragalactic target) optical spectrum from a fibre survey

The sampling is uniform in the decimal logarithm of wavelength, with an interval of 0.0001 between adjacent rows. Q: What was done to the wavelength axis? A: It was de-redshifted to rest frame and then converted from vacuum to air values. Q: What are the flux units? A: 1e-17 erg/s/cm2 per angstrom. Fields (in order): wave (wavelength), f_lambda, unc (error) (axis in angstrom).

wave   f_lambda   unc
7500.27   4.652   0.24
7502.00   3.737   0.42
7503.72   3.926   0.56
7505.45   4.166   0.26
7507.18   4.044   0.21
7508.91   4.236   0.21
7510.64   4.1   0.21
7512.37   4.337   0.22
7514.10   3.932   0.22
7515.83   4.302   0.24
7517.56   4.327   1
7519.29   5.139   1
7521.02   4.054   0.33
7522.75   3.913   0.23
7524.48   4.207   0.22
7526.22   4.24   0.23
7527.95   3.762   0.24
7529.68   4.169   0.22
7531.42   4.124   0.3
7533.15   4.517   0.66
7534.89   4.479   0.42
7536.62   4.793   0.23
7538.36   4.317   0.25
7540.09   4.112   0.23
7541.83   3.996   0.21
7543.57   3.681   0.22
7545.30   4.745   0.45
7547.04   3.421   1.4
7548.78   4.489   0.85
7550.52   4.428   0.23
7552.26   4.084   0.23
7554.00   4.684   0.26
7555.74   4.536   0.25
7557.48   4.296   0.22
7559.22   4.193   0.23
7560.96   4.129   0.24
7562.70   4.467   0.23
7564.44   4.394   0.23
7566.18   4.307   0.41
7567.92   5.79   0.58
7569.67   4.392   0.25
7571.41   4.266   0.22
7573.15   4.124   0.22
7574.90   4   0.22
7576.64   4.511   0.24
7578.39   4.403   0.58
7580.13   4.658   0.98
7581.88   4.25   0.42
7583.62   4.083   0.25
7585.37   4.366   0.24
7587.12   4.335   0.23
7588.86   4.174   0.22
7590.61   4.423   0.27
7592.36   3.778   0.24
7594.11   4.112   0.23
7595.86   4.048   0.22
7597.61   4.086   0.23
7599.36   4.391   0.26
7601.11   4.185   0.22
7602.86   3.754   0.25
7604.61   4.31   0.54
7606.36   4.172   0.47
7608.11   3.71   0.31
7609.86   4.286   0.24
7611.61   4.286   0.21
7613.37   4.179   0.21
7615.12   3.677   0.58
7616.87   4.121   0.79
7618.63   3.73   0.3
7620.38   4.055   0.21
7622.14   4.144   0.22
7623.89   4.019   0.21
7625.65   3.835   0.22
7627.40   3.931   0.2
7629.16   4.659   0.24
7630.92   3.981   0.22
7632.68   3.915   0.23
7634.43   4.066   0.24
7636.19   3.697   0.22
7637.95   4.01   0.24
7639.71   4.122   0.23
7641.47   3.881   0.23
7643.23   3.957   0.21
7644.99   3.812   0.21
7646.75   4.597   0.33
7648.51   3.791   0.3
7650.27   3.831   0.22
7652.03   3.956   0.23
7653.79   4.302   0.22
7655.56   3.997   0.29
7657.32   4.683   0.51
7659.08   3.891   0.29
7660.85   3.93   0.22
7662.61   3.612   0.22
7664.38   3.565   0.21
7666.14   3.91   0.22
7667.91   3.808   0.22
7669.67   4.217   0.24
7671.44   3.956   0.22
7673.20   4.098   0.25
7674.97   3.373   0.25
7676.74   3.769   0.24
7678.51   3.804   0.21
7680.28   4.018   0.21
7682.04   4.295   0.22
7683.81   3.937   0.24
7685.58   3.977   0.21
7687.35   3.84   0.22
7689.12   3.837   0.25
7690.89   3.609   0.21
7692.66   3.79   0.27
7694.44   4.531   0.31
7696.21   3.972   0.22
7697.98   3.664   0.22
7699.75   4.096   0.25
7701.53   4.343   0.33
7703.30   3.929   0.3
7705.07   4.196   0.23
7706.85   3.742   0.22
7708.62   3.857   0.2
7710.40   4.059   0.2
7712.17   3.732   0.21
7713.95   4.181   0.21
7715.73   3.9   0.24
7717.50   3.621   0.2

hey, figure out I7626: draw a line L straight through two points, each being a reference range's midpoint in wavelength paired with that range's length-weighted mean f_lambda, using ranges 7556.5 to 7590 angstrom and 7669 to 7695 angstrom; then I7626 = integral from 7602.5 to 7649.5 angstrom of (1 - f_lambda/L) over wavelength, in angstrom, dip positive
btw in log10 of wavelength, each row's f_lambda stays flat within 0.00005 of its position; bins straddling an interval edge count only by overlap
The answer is 1.47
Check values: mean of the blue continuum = 4.38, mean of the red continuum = 3.93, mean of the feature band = 4.03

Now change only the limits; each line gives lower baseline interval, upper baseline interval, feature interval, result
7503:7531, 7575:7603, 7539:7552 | 0.2 angstrom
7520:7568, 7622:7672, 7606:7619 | 0.2 angstrom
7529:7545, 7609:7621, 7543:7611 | -1.9 angstrom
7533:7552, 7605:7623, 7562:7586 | -1.5 angstrom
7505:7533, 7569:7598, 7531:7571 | -1.4 angstrom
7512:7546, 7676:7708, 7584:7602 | -0.2 angstrom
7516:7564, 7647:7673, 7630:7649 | 0.2 angstrom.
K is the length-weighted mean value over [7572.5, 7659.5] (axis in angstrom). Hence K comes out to 4.11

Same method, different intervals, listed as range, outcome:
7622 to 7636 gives 4.05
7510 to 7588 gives 4.31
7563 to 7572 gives 4.63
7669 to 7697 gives 3.94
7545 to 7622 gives 4.24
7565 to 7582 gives 4.48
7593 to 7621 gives 4.07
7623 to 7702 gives 3.97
